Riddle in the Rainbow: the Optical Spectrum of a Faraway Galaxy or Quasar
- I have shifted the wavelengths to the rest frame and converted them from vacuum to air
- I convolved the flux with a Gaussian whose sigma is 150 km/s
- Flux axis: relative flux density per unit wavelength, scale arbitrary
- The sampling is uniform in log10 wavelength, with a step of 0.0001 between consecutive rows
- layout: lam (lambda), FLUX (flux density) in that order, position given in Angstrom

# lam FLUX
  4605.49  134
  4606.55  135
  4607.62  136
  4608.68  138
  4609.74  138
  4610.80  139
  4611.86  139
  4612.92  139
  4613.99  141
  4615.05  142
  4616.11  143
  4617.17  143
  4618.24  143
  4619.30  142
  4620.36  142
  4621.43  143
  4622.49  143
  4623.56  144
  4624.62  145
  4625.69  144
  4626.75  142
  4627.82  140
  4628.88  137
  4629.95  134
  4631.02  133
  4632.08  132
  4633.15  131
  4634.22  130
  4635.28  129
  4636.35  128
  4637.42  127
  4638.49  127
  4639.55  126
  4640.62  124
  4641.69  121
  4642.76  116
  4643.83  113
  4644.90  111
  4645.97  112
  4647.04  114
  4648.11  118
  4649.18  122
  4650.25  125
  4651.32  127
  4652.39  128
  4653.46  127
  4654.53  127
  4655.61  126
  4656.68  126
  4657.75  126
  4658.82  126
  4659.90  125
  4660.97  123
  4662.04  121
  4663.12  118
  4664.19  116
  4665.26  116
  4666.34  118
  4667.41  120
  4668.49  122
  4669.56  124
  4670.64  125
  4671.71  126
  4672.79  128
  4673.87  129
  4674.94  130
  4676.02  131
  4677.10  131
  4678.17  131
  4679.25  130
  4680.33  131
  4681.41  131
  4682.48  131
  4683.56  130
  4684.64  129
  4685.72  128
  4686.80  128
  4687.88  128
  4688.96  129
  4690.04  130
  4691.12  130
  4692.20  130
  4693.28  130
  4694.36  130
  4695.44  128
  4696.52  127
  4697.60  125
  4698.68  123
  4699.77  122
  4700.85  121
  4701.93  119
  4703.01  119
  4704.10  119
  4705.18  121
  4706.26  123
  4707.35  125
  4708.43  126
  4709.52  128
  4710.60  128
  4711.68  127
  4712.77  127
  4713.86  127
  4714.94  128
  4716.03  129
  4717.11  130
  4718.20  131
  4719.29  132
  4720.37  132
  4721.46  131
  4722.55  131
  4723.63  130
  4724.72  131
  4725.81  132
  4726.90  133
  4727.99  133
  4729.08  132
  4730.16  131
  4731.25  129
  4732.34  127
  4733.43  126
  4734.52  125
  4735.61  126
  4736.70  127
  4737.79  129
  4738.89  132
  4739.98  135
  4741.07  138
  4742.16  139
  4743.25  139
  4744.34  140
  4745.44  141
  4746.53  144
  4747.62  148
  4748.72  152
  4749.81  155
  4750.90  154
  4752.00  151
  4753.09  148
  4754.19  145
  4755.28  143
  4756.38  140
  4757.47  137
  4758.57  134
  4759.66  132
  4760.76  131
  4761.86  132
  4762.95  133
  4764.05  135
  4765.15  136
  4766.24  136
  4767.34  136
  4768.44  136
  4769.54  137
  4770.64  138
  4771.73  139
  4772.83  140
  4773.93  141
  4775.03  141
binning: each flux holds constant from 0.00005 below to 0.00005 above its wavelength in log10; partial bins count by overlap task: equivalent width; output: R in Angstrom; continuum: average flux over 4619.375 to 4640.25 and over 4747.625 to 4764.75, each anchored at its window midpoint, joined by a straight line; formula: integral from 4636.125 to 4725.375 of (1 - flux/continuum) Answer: 8.12 Angstrom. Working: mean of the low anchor 136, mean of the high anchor 142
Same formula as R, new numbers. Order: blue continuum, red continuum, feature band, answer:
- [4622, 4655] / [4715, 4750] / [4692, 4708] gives 0.95 Angstrom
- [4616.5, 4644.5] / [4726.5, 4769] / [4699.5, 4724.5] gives 1.75 Angstrom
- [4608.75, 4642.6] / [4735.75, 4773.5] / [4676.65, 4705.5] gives 2.22 Angstrom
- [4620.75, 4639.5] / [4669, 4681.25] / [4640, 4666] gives 2.15 Angstrom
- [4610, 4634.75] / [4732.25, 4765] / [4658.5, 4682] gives 2.35 Angstrom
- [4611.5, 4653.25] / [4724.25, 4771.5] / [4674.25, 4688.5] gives 0.42 Angstrom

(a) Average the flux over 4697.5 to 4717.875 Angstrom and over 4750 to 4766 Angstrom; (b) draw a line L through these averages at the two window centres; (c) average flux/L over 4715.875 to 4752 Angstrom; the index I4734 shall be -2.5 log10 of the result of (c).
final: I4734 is -0.020 mag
